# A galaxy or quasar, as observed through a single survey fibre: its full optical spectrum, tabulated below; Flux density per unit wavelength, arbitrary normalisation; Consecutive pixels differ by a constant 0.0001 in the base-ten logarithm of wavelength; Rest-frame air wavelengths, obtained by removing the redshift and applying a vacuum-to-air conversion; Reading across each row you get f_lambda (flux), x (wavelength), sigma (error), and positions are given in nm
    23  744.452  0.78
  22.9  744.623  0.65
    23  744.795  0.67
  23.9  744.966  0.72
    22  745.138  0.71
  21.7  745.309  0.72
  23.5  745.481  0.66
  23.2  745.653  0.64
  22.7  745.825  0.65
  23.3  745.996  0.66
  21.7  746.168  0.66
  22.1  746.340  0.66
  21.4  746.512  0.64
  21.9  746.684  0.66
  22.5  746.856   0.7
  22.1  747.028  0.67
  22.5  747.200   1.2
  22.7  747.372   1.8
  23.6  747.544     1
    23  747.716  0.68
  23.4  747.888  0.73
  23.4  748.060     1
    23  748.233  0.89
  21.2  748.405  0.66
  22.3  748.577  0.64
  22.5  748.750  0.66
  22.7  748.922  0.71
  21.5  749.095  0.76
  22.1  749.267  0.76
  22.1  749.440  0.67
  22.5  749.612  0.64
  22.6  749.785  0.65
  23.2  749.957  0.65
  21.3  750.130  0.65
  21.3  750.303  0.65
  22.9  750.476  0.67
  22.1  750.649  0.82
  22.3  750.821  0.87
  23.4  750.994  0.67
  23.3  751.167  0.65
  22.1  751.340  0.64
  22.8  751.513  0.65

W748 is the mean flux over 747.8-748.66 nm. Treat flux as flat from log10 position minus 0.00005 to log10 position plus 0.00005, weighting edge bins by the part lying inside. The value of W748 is 22.7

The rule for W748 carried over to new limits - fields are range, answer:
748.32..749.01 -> 22.2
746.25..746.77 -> 21.8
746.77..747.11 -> 22.3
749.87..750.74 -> 22.2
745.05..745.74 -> 22.6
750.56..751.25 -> 22.8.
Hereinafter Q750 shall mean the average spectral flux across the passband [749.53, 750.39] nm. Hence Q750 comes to 22.2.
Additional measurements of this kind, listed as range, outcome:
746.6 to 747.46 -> 22.3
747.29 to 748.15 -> 23.2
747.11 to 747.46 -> 22.6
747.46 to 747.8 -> 23.3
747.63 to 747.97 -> 23.2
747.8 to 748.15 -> 23.4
